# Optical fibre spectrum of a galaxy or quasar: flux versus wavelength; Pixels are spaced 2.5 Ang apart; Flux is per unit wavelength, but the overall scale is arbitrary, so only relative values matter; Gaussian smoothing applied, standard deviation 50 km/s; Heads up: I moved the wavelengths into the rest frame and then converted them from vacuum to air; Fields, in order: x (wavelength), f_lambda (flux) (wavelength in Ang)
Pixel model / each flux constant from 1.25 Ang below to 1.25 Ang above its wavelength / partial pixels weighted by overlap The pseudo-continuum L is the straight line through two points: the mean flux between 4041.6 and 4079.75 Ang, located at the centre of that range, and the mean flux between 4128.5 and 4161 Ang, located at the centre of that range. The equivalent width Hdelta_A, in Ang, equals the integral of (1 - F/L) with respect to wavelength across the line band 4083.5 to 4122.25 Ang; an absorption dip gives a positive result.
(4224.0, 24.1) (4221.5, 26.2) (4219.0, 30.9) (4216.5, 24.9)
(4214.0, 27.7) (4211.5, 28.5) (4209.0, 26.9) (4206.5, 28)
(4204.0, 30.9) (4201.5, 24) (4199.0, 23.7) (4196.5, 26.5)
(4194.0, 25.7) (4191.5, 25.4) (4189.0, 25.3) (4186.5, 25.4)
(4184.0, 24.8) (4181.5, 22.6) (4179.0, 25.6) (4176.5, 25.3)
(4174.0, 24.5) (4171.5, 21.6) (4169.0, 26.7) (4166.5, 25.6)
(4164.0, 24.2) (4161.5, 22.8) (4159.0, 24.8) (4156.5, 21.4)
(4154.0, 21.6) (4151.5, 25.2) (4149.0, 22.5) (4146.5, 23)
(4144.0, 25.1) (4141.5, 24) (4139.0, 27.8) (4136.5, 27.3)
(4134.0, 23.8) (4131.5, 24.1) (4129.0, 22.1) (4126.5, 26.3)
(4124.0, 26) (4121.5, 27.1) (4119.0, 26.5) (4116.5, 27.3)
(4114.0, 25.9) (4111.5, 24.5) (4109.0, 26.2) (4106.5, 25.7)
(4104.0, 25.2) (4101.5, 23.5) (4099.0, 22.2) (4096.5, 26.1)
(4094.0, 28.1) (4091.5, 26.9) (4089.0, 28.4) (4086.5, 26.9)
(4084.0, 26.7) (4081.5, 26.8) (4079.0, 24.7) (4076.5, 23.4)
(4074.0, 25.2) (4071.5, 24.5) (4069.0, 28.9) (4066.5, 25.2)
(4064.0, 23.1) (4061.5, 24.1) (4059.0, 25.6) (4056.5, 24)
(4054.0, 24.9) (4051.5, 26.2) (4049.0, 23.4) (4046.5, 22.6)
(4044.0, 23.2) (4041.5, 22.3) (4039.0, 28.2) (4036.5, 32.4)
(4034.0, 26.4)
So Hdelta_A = -2.8 Ang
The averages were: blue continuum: 24.5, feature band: 26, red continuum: 24.1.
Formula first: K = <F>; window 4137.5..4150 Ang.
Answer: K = 24.6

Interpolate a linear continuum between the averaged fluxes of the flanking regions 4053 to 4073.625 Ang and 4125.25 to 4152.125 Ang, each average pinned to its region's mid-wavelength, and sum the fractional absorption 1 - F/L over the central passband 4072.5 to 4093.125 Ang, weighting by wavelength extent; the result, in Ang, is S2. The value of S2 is -1.0 Ang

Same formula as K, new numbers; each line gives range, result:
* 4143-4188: 24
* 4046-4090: 25.3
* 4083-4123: 26.1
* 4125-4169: 24.3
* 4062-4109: 25.6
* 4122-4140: 25.4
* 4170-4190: 24.4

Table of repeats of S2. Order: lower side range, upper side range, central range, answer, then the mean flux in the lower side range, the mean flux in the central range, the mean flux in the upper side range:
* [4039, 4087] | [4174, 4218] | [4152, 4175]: 1.7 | 24.9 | 23.7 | 25.9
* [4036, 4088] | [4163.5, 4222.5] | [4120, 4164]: 2.1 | 25.3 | 24.4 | 25.9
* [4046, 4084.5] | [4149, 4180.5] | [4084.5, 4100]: -1.1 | 25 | 26.5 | 24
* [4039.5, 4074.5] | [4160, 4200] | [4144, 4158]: 1.0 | 24.6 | 23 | 24.7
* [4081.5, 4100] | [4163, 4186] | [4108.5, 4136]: 0.4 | 26.6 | 25.5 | 24.6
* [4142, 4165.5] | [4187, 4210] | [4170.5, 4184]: 0.5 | 23.4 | 24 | 26.2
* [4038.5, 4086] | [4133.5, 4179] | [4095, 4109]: -0.1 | 24.9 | 24.8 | 24.3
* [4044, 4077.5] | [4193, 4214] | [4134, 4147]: 0.2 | 24.7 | 25.4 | 26.8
